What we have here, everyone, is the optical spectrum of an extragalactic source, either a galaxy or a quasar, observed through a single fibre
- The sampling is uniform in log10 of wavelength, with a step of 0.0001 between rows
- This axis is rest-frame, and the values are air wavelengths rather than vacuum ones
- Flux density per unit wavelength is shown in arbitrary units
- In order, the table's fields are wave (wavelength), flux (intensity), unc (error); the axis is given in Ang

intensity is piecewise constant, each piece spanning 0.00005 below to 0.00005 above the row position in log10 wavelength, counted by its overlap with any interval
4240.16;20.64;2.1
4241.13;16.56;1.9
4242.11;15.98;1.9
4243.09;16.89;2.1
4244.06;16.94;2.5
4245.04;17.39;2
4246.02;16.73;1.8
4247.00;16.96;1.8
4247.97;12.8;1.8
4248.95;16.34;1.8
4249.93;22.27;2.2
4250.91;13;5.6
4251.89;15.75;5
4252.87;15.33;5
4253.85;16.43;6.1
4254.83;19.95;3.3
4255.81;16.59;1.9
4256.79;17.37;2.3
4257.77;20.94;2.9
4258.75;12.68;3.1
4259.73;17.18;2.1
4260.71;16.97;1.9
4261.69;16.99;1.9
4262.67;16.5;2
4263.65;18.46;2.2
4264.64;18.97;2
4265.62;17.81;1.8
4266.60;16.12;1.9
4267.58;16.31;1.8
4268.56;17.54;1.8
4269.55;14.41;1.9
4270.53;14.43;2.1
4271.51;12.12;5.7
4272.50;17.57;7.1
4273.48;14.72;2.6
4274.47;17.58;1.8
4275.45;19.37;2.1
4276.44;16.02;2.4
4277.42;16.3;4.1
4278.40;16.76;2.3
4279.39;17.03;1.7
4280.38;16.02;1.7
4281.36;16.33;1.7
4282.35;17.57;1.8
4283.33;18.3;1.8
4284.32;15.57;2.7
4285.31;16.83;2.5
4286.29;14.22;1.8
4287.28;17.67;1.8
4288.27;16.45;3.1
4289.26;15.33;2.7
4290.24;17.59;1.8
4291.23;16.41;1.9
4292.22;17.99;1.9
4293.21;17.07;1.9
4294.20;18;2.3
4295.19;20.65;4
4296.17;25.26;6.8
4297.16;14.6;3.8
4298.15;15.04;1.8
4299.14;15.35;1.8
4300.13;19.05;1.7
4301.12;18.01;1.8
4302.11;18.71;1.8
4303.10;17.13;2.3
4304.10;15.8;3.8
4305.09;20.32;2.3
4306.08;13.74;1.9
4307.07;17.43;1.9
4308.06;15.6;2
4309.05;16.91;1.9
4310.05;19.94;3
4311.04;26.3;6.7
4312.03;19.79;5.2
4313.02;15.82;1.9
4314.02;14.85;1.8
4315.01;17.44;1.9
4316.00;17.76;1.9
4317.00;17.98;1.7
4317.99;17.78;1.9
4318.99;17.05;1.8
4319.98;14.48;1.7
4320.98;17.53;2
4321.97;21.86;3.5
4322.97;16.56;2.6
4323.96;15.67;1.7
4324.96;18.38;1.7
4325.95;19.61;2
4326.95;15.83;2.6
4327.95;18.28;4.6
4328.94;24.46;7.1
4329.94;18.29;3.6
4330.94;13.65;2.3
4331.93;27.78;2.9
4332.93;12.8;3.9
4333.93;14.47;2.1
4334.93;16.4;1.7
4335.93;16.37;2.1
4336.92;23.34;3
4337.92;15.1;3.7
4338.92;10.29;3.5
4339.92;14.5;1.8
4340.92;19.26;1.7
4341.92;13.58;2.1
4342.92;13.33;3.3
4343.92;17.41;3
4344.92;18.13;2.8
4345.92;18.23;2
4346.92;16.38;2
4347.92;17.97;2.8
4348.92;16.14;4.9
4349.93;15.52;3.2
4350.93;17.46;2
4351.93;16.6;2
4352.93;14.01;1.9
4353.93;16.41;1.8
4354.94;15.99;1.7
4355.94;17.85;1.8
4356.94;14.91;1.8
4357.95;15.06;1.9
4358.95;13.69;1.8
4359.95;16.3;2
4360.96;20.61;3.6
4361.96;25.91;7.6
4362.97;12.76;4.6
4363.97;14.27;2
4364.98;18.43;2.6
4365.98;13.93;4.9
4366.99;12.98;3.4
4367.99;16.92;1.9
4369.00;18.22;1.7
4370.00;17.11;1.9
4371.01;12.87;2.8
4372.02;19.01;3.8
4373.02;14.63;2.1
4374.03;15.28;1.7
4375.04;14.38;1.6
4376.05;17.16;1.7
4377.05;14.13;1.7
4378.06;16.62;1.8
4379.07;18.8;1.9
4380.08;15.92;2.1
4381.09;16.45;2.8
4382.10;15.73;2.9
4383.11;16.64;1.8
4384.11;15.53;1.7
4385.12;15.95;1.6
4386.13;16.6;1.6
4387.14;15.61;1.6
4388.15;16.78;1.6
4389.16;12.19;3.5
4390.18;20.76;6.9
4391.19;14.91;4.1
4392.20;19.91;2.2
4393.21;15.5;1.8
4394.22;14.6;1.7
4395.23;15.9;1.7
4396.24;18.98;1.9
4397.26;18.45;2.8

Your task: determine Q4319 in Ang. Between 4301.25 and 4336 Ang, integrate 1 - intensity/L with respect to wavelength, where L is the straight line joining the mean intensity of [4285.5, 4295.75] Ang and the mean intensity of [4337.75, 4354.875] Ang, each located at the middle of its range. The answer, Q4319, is -2.6 Ang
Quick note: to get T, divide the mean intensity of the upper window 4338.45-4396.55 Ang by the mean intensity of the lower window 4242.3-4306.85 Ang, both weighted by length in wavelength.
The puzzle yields 1.0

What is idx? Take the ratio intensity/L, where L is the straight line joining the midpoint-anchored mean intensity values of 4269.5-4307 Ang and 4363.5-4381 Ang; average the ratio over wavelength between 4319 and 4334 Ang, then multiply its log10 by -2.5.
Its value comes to -0.10 mag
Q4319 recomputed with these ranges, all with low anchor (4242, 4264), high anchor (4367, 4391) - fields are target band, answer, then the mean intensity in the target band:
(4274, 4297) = -1.0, 17.4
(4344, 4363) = -0.8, 16.9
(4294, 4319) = -2.2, 18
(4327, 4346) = -0.8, 17.1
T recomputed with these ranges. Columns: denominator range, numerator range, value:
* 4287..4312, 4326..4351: 0.95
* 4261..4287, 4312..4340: 1.05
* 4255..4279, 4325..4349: 1.03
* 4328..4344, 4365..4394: 0.95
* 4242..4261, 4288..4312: 1.07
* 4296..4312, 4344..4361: 0.92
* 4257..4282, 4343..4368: 0.99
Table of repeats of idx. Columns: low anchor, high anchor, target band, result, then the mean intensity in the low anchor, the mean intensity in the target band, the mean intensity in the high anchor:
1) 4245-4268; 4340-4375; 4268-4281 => 0.04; 16.9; 16.1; 16.3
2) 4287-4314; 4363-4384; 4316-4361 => -0.01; 17.8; 16.9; 15.9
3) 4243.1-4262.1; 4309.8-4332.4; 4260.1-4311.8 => 0.03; 16.8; 17.2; 18.6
